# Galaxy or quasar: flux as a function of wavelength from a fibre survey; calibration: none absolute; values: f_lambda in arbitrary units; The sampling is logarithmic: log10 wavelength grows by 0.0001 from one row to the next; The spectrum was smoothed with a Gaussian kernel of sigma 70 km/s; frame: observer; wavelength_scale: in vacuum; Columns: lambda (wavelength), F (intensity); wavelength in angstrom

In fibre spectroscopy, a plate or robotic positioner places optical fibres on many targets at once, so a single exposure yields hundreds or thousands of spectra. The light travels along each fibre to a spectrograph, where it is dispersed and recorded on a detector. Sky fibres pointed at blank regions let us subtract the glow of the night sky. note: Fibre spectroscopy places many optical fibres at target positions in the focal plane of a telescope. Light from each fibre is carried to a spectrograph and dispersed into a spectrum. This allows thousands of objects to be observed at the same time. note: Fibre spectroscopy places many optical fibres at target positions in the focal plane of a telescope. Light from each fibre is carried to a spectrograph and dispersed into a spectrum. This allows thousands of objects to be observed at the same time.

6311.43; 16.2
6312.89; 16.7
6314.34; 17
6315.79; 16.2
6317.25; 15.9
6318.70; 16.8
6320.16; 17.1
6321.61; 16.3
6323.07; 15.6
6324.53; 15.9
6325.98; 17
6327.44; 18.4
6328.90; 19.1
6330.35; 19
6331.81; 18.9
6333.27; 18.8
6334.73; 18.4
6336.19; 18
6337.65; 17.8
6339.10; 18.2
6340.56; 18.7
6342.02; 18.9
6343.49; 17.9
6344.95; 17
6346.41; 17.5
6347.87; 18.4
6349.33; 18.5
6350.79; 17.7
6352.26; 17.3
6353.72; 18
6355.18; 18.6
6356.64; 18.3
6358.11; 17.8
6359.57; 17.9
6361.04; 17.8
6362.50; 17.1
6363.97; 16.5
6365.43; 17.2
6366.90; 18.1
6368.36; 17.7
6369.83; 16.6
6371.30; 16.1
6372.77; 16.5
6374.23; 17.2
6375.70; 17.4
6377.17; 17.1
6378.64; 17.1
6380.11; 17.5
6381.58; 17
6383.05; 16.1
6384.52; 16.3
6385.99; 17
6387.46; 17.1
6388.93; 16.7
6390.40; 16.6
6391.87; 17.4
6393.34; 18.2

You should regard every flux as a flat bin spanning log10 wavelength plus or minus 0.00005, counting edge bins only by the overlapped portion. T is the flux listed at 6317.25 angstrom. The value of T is 15.9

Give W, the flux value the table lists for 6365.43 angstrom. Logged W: 17.2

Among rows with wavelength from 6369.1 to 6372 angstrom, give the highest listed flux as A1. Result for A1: 16.6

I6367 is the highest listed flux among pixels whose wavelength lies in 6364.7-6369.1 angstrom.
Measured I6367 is 18.1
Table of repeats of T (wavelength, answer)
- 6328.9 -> 19.1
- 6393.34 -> 18.2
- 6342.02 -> 18.9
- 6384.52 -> 16.3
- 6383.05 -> 16.1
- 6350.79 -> 17.7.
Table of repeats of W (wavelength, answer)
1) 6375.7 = 17.4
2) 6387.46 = 17.1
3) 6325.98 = 17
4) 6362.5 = 17.1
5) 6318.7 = 16.8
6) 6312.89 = 16.7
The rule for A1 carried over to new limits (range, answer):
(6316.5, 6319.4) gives 16.8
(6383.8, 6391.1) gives 17.1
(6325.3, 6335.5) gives 19.1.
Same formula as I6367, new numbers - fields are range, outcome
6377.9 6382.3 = 17.5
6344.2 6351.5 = 18.5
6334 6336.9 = 18.4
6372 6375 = 17.2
